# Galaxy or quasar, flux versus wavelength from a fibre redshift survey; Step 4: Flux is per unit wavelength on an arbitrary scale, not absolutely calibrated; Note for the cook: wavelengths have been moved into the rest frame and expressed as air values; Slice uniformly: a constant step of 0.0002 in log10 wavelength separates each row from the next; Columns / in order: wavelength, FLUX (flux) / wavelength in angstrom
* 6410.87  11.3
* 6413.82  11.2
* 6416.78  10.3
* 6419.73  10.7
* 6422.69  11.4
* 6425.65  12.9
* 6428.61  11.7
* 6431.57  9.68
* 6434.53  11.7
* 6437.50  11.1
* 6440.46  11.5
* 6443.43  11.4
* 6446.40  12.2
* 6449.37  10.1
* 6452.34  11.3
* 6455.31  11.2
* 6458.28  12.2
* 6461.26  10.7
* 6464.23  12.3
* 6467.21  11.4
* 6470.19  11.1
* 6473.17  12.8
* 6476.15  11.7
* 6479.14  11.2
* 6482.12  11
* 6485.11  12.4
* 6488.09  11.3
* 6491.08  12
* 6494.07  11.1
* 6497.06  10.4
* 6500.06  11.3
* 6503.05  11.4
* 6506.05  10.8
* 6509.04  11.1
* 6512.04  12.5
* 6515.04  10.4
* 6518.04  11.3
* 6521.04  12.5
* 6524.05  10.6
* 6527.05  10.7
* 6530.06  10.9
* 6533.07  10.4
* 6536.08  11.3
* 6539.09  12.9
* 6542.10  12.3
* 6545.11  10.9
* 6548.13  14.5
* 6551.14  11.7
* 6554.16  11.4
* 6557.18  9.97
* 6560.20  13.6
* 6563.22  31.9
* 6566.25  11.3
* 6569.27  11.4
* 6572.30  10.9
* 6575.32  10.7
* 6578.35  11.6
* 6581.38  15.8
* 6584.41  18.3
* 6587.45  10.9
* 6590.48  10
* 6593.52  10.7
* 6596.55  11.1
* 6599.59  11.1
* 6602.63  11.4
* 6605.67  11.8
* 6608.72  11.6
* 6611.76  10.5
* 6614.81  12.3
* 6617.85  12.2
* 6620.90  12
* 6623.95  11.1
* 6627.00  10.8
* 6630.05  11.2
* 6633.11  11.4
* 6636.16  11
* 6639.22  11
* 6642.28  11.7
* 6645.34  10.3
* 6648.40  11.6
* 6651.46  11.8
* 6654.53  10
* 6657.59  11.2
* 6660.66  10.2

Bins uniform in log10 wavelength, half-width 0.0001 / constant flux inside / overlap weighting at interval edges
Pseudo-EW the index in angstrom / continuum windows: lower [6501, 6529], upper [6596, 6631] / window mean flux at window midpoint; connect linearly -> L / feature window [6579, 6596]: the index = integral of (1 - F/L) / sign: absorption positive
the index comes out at -2.3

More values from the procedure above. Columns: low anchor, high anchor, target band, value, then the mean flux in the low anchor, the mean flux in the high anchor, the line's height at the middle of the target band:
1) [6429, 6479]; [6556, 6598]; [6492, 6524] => 2.72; 11.4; 13.5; 12.3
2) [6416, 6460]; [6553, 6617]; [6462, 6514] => 1.34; 11.3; 12.8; 11.8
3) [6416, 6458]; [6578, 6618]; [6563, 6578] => -1.96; 11.3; 12.1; 12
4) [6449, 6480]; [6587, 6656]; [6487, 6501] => 0.29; 11.5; 11.2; 11.5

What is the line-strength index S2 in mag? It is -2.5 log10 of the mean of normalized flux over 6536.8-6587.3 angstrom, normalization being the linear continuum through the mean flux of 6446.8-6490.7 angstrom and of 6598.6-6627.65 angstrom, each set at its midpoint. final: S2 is -0.18 mag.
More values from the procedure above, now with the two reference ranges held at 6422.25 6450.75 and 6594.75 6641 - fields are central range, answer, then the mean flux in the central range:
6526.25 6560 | -0.026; 11.6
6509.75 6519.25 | -0.001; 11.4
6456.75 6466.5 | -0.032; 11.7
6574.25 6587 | -0.222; 13.9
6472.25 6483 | -0.027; 11.7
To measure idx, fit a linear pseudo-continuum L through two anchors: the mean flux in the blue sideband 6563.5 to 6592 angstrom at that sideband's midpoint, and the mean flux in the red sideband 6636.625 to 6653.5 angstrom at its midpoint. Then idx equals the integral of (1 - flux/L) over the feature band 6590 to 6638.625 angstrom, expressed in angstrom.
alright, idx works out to 3.2 angstrom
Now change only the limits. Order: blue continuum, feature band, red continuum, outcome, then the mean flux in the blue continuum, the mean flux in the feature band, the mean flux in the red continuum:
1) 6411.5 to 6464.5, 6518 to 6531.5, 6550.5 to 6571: 2.4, 11.3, 11.2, 14.5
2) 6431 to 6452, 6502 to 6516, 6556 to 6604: 1.0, 11.2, 11.3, 13.2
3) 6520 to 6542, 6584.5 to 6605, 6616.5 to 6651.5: -0.2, 11.4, 11.4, 11.3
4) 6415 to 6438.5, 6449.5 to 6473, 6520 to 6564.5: 0.5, 11.2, 11.5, 13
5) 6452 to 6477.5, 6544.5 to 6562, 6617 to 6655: -1.5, 11.7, 12.4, 11.3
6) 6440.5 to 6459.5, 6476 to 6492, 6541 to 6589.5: 0.6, 11.4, 11.6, 13.5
